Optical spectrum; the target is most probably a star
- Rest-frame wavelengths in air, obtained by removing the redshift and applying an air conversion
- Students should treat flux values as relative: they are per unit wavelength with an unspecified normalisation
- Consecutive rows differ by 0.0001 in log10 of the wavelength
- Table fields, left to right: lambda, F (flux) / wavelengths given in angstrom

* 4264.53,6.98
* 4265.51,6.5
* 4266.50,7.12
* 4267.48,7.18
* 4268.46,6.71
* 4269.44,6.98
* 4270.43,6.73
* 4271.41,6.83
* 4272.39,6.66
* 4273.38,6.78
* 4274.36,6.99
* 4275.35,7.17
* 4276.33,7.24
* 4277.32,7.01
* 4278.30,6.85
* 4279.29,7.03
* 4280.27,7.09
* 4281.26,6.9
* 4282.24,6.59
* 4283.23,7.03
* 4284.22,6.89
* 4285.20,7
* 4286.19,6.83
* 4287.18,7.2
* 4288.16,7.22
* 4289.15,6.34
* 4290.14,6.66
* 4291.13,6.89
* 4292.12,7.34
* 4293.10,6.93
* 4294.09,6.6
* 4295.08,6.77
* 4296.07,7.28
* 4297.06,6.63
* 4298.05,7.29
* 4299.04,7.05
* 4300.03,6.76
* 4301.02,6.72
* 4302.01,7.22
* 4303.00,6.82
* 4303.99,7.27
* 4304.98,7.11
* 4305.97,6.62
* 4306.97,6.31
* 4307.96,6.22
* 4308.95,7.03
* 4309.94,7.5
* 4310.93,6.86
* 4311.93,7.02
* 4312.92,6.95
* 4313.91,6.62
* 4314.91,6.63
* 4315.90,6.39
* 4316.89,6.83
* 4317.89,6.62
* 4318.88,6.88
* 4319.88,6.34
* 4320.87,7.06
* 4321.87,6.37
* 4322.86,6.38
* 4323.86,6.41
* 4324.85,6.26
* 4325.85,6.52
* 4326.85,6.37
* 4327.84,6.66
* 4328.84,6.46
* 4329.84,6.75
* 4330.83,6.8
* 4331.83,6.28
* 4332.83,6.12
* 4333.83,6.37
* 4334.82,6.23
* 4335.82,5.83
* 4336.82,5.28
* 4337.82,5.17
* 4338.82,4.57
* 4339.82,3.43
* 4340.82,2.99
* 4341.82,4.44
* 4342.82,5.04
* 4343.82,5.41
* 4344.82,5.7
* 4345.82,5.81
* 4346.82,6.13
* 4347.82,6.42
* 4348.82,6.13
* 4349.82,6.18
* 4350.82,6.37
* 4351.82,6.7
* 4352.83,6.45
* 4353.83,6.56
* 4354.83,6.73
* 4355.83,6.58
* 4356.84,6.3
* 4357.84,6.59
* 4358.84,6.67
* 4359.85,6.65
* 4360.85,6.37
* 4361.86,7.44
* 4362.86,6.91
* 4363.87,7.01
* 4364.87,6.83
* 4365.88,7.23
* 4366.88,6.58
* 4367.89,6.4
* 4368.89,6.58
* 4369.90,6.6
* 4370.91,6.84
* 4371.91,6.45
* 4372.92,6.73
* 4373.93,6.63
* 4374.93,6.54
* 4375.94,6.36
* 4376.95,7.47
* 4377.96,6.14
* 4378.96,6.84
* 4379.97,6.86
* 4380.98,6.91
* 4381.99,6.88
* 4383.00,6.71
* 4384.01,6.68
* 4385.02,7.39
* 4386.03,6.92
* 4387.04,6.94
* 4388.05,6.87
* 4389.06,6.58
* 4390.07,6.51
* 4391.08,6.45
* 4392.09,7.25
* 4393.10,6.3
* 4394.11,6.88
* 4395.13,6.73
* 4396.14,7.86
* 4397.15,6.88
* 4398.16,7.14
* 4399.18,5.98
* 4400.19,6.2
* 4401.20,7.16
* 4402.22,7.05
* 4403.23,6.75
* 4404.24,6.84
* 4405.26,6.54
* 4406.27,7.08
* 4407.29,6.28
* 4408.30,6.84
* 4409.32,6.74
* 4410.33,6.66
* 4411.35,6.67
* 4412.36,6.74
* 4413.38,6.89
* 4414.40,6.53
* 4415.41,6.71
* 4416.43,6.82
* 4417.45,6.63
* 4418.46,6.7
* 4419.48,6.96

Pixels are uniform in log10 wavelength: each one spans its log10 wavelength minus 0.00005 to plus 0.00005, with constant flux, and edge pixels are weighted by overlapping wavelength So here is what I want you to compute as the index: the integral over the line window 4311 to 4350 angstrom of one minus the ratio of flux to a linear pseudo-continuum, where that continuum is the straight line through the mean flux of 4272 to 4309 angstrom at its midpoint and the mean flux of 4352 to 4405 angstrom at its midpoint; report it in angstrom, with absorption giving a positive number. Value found 4.5 angstrom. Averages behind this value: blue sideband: 6.9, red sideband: 6.75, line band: 6.05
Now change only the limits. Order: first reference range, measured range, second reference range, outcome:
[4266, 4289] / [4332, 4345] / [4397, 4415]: 3.2 angstrom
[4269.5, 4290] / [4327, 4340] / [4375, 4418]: 1.8 angstrom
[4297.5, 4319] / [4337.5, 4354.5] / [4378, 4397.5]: 3.3 angstrom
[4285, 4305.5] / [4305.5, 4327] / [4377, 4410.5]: 0.8 angstrom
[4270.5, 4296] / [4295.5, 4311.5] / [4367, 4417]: -0.1 angstrom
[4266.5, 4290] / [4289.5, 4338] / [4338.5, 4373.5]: -0.5 angstrom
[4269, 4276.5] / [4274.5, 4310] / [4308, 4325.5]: -0.6 angstrom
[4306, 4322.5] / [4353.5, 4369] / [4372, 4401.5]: 0.1 angstrom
